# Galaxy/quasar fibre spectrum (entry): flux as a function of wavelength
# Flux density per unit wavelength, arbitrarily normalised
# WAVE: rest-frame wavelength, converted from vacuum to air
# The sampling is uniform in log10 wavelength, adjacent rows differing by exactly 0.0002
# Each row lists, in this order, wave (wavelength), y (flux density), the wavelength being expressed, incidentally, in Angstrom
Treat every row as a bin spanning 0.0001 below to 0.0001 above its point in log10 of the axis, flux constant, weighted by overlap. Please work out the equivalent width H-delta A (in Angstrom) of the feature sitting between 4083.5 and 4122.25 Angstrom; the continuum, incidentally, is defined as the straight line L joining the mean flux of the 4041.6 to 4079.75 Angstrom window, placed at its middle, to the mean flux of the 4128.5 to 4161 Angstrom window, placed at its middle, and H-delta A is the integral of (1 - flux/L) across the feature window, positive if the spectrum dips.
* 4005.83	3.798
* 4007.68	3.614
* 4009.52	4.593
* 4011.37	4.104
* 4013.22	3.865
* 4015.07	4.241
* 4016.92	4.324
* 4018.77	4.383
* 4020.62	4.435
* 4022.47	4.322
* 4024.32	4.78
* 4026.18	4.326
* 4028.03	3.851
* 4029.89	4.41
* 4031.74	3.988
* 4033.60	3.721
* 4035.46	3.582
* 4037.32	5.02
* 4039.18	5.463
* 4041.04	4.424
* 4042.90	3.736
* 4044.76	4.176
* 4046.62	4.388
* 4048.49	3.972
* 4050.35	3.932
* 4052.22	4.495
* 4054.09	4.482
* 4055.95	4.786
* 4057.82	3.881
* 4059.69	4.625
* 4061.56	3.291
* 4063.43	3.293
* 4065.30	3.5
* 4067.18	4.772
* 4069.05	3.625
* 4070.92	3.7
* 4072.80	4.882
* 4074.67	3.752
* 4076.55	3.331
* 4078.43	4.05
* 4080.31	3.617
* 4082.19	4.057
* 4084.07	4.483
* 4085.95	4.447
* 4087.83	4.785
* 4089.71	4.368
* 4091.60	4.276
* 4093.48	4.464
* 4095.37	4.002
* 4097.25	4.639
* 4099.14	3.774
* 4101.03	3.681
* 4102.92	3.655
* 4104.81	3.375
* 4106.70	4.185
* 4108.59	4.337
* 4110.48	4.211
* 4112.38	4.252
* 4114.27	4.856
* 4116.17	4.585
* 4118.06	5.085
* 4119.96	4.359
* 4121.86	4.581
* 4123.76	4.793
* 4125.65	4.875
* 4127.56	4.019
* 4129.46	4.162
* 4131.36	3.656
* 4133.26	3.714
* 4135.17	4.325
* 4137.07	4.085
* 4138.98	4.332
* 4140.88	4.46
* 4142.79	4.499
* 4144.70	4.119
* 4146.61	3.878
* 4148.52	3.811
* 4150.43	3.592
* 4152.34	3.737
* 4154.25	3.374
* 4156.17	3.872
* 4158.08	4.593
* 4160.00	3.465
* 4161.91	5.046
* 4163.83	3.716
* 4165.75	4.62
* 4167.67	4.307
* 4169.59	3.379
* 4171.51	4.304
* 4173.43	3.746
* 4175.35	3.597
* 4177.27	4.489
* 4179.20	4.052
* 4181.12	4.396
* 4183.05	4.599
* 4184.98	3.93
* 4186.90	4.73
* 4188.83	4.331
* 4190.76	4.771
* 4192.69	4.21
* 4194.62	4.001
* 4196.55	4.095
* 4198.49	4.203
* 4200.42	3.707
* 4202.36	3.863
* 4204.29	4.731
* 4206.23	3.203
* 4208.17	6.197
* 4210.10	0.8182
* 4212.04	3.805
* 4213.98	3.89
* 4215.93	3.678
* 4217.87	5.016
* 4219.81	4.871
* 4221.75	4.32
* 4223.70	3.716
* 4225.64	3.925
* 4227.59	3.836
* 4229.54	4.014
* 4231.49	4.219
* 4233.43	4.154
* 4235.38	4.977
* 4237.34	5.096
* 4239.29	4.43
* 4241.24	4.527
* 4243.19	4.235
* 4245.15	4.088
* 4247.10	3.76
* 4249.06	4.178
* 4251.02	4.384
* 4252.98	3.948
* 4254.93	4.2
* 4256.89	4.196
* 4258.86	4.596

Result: -2.8 Angstrom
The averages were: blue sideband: 4.03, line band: 4.3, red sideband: 3.98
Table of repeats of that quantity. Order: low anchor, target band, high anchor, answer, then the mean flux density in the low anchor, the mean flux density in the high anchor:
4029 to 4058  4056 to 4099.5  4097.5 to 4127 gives 2.1 Angstrom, 4.29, 4.31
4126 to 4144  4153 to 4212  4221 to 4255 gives 1.7 Angstrom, 4.16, 4.22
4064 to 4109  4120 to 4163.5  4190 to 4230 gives -0.9 Angstrom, 4.06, 4.04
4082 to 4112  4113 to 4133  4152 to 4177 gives -1.7 Angstrom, 4.18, 4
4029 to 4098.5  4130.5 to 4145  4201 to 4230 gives -0.3 Angstrom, 4.17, 3.99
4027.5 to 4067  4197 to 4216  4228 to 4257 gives 2.0 Angstrom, 4.16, 4.29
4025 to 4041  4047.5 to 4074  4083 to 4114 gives 1.1 Angstrom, 4.31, 4.2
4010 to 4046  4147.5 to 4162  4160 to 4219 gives 1.0 Angstrom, 4.28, 4.11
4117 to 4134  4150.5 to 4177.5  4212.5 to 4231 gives 1.8 Angstrom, 4.37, 4.13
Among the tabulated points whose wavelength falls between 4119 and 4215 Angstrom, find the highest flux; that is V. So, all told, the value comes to 6.197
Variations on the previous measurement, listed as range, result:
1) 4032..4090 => 5.463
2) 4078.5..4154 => 5.085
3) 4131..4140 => 4.332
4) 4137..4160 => 4.593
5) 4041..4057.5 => 4.786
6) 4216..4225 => 5.016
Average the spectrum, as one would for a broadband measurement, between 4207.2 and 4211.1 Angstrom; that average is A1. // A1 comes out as 3.52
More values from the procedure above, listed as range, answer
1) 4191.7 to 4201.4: 4.04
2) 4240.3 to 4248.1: 4.15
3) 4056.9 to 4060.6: 4.25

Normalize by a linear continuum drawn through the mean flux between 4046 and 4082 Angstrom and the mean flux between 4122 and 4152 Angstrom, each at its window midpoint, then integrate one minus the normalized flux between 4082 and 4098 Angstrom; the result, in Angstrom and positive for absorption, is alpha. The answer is -1.3 Angstrom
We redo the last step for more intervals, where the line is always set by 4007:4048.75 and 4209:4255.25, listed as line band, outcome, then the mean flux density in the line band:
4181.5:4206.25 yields -0.60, 4.22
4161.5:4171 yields -0.05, 4.17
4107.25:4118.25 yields -0.83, 4.51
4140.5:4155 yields 0.84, 3.92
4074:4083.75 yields 0.94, 3.8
